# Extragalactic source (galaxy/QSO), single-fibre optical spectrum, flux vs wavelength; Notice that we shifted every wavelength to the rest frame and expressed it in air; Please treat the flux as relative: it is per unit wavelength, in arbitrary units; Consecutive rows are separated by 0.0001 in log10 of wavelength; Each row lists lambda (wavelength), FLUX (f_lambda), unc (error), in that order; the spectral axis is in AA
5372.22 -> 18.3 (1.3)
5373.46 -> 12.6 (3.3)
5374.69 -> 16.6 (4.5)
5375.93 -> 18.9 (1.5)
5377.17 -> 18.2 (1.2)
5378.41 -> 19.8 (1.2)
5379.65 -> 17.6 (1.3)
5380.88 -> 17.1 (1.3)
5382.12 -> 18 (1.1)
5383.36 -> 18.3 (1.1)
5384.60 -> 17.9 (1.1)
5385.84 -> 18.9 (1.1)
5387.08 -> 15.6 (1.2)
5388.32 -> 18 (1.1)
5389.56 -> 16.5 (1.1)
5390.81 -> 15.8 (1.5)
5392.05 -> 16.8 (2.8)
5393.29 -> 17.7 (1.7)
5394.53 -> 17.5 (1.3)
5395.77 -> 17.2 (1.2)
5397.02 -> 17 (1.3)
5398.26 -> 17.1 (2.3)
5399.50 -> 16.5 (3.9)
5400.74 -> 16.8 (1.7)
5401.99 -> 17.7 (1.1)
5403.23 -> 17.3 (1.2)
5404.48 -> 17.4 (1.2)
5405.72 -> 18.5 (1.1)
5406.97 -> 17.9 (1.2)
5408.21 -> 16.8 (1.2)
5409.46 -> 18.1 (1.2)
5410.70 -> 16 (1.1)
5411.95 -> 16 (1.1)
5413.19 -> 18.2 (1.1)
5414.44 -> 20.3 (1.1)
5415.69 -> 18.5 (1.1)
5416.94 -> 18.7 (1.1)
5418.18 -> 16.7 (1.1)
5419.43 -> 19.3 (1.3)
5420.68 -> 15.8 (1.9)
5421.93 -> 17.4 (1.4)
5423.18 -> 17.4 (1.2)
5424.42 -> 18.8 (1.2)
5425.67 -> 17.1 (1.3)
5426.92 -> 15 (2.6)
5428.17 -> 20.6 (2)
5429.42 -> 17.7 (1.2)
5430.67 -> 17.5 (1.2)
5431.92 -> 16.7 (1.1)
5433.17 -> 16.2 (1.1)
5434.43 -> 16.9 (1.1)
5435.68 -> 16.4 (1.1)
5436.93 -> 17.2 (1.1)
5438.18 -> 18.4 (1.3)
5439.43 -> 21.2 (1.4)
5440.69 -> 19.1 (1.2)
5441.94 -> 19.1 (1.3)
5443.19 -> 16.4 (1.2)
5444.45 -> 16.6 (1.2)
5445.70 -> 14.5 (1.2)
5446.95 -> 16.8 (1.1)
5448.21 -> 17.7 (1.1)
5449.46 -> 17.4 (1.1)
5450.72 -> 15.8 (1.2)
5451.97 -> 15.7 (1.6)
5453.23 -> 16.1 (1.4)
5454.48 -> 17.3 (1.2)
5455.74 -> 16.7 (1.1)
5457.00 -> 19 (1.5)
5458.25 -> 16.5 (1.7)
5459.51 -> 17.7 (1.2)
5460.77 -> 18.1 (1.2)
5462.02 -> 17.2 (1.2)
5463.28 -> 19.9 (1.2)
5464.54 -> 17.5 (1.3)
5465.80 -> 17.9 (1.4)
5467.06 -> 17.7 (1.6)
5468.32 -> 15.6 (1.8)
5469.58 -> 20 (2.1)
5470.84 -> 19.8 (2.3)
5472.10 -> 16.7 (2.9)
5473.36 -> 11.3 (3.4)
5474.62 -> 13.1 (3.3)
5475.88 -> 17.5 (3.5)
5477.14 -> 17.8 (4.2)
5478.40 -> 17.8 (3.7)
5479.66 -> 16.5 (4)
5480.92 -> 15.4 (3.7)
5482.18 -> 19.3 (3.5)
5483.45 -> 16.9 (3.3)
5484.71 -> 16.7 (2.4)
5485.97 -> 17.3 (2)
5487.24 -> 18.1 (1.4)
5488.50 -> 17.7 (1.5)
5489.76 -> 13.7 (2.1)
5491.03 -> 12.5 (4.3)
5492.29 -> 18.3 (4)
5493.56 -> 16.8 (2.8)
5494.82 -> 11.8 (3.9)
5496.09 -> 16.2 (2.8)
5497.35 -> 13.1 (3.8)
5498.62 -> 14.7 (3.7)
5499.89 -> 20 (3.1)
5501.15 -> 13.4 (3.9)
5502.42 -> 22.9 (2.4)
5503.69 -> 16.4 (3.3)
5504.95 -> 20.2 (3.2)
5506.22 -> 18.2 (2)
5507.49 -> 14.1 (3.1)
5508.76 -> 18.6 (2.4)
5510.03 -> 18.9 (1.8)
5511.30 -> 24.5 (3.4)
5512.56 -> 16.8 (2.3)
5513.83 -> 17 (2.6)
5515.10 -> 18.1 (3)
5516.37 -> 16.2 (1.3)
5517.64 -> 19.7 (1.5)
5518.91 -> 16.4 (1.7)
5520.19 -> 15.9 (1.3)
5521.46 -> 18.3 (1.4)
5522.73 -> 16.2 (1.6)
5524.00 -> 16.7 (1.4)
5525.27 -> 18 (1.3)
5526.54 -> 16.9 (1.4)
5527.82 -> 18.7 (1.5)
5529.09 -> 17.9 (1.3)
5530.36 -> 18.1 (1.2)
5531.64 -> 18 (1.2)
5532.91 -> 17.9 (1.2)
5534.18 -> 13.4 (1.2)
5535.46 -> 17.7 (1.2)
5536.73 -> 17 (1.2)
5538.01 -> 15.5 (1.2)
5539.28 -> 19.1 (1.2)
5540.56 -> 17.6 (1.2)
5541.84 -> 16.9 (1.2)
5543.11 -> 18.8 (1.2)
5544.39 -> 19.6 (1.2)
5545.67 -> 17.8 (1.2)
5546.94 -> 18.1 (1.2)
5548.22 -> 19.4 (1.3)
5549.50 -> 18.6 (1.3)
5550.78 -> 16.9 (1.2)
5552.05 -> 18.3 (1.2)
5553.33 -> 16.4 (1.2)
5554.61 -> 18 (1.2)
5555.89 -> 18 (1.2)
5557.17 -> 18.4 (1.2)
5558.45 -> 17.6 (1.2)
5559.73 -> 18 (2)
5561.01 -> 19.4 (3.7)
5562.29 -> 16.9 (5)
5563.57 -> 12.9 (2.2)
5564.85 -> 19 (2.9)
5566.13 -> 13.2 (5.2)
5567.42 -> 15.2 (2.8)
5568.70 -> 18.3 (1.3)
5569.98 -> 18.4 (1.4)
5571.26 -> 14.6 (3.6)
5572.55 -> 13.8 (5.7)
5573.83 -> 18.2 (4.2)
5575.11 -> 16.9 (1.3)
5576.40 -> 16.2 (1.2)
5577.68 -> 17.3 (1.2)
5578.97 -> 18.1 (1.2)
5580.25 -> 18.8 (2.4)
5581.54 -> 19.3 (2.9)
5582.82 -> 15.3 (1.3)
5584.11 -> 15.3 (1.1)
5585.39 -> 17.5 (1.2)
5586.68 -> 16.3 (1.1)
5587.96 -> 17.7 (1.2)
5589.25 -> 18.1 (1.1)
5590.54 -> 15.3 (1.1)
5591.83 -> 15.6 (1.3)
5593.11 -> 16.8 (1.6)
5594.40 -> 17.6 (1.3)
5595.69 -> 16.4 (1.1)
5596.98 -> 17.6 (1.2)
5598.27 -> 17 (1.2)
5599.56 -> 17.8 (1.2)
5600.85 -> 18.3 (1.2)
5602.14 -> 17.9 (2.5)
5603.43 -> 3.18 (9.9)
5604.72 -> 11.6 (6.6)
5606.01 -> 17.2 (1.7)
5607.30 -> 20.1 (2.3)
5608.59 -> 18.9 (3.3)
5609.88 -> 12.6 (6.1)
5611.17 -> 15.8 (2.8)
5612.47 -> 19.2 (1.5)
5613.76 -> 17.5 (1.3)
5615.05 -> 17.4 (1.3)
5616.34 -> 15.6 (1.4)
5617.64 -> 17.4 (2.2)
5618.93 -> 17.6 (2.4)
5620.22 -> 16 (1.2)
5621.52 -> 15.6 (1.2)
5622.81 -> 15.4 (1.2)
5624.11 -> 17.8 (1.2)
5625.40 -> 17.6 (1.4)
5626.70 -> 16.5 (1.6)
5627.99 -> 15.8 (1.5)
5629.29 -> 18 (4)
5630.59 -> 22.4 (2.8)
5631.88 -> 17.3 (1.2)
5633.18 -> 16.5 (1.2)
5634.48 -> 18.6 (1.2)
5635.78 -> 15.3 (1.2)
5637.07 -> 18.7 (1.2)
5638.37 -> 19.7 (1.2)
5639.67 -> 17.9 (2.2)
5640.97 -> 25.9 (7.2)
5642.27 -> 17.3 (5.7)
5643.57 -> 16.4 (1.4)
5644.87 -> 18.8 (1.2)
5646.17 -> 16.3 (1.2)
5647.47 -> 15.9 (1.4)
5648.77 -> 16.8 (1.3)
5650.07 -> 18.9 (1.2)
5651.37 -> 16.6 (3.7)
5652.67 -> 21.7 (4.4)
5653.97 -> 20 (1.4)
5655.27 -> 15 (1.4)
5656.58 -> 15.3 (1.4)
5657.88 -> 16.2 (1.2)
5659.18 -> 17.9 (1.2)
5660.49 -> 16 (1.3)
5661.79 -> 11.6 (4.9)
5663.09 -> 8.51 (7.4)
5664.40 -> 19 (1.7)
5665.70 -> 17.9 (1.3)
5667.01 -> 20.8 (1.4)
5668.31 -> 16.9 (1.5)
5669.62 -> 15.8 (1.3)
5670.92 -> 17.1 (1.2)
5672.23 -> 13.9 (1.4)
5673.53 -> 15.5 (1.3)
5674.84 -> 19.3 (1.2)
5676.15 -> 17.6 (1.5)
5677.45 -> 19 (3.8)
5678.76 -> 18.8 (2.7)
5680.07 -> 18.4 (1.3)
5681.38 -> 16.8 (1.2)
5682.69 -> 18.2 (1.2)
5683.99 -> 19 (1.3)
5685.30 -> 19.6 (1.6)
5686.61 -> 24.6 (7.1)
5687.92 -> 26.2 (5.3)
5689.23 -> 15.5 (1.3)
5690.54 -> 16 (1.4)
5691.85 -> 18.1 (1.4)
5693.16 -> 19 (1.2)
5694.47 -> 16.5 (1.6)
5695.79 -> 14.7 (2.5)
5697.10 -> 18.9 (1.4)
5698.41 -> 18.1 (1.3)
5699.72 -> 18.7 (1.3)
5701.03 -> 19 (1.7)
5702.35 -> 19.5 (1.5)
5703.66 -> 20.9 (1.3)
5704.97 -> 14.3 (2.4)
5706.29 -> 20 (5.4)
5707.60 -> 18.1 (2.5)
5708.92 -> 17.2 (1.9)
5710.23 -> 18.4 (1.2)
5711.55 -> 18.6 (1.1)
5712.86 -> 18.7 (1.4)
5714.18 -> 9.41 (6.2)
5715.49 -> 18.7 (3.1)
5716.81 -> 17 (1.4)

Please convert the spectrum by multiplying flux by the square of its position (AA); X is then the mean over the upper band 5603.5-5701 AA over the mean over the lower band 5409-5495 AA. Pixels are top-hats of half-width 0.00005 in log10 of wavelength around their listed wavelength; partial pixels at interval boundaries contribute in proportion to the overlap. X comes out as 1.1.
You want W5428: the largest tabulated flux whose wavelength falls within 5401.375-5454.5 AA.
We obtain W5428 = 21.2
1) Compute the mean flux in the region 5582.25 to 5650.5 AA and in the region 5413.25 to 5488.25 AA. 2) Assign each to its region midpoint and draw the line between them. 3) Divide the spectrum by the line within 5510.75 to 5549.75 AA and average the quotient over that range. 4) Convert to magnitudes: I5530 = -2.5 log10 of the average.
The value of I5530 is -0.04 mag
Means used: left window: 17.4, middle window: 17.7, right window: 17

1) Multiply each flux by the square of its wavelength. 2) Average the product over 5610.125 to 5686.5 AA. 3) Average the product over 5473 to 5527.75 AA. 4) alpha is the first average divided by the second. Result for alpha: 1.1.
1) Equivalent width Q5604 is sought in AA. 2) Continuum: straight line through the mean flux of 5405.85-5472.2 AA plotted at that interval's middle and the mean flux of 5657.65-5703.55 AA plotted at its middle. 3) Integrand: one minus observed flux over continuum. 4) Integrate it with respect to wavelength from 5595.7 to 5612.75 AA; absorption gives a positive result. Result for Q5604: 1.7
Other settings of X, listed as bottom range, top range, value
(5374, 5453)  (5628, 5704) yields 1.12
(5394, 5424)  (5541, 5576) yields 1.04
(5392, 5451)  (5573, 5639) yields 1.03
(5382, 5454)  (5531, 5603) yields 1.04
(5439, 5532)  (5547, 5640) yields 1.03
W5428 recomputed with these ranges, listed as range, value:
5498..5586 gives 24.5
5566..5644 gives 25.9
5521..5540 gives 19.1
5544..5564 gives 19.6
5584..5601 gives 18.3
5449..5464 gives 19.9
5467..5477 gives 20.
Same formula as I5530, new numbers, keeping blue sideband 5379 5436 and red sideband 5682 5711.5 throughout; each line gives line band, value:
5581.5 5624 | 0.118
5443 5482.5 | 0.043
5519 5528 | 0.050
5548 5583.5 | 0.057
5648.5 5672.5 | 0.113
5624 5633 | 0.031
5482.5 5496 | 0.110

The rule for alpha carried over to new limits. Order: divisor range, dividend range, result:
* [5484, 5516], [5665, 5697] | 1.14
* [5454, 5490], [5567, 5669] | 1.04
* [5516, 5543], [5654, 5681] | 1.01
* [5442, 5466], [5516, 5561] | 1.06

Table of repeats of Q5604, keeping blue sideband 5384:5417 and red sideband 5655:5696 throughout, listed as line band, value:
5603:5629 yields 2.0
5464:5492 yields 1.1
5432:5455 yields 0.3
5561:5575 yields 0.9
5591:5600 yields 0.2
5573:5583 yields -0.1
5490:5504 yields 1.2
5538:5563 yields -0.9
